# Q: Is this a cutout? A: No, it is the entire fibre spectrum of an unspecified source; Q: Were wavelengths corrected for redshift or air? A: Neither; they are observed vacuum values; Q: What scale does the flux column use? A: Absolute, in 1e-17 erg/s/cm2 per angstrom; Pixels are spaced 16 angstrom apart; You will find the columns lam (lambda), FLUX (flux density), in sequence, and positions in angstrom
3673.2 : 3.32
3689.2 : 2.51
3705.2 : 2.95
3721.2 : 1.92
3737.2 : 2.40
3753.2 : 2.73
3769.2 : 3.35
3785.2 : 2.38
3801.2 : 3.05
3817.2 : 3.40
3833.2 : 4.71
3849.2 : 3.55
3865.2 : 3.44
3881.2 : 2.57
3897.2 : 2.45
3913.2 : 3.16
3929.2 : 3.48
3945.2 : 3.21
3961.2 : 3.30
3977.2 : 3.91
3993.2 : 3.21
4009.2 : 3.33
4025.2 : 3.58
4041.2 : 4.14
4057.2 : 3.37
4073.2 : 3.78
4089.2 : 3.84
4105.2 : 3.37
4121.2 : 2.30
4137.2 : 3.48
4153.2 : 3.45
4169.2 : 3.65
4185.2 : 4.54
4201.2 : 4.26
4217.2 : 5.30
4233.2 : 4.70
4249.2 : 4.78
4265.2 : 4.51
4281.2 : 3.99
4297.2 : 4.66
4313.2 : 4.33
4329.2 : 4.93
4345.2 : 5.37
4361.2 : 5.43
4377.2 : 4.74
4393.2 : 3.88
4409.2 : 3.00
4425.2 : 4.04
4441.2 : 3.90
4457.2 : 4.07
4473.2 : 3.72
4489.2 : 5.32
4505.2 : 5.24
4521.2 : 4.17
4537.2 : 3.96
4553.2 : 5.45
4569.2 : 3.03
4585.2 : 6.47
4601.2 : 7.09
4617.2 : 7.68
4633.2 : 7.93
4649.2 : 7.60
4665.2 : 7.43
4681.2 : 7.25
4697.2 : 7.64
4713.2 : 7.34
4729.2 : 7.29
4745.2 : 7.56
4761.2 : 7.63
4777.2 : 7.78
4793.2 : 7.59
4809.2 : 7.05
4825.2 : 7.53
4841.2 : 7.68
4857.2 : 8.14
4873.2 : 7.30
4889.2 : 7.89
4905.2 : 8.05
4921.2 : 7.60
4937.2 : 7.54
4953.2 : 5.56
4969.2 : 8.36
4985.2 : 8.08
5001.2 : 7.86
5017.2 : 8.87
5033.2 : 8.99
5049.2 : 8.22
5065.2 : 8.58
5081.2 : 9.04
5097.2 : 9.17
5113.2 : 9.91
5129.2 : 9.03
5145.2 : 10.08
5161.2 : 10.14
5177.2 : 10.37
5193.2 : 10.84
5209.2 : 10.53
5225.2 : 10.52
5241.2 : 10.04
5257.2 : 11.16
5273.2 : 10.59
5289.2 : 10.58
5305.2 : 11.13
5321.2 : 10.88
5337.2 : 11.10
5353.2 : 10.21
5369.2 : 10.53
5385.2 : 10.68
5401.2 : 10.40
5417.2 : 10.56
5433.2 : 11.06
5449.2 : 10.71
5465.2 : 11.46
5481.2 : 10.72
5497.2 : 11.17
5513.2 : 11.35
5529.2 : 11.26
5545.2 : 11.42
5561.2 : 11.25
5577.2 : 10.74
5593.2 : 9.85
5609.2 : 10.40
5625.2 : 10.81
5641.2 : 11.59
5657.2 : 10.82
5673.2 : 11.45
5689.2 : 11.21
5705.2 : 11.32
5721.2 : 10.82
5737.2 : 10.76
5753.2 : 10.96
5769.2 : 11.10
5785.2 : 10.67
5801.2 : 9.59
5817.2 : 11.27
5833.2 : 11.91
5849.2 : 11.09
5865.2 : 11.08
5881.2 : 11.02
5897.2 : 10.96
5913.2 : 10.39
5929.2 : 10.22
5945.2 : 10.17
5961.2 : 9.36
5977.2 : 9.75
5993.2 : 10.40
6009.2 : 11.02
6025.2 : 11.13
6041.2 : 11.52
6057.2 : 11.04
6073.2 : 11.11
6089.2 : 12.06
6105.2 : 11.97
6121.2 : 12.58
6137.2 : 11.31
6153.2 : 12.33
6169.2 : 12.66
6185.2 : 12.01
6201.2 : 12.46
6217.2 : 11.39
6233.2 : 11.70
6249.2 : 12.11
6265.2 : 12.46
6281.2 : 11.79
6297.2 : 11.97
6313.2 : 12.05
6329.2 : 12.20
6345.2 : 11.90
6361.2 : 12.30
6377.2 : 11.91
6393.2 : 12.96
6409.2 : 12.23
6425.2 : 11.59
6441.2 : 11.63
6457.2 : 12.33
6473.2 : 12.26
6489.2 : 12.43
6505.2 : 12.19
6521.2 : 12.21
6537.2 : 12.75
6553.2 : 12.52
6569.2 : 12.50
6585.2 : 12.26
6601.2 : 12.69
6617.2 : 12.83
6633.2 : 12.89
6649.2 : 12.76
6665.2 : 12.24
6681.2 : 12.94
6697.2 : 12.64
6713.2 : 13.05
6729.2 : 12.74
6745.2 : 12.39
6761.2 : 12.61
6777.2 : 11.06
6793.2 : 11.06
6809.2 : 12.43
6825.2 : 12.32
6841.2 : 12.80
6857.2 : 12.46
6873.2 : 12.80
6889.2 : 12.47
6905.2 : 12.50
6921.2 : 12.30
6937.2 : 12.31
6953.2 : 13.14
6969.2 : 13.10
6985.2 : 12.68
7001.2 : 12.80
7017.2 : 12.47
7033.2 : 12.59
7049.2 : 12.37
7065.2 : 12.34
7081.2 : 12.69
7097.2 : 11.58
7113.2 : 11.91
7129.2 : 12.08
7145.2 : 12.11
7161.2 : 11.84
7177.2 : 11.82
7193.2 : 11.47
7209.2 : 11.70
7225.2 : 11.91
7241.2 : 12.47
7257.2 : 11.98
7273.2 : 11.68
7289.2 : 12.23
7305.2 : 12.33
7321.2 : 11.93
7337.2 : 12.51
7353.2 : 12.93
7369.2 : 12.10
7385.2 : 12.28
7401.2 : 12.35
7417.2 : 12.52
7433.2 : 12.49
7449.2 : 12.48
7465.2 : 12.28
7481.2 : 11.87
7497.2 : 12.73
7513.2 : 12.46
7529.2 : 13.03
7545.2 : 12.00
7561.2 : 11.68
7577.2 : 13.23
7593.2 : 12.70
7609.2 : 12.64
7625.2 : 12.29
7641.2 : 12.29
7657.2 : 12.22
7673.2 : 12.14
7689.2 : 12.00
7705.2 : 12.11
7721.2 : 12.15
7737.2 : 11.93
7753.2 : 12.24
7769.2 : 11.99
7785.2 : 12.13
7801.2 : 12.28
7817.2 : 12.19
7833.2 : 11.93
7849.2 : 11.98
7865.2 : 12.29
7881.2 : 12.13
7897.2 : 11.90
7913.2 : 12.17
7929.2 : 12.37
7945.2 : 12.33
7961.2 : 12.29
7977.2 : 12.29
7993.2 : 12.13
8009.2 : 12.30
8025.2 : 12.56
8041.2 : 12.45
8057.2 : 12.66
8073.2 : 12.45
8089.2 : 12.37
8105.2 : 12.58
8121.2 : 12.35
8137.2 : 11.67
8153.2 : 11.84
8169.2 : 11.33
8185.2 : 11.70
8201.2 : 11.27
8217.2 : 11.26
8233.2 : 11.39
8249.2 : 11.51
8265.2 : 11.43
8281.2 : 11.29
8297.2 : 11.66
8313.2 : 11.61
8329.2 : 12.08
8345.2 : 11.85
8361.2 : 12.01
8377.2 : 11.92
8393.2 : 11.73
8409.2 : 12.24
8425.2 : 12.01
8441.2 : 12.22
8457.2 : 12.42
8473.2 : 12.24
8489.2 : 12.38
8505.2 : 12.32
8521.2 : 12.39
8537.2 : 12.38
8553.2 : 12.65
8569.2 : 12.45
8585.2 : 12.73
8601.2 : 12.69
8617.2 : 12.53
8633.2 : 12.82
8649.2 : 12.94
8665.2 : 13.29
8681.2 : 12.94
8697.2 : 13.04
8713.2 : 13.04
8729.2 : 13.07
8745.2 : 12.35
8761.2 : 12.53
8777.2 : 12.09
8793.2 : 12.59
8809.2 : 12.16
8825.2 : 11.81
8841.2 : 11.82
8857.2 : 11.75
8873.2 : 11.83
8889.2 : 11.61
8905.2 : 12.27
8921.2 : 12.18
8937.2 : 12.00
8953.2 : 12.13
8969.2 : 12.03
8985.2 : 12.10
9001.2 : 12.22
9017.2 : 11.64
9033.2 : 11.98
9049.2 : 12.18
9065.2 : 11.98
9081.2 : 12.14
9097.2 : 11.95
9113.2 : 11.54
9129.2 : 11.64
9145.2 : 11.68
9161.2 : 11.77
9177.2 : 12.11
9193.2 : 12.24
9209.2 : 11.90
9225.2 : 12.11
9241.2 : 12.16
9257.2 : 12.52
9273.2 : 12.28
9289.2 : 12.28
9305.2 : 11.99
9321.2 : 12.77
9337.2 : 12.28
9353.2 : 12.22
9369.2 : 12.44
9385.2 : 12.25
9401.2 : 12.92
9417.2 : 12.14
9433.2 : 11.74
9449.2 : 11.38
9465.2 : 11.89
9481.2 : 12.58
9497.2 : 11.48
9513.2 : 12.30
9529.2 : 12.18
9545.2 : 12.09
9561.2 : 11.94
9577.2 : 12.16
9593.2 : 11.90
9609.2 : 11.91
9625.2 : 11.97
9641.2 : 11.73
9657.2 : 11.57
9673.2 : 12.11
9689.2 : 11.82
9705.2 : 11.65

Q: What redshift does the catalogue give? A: 0.15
